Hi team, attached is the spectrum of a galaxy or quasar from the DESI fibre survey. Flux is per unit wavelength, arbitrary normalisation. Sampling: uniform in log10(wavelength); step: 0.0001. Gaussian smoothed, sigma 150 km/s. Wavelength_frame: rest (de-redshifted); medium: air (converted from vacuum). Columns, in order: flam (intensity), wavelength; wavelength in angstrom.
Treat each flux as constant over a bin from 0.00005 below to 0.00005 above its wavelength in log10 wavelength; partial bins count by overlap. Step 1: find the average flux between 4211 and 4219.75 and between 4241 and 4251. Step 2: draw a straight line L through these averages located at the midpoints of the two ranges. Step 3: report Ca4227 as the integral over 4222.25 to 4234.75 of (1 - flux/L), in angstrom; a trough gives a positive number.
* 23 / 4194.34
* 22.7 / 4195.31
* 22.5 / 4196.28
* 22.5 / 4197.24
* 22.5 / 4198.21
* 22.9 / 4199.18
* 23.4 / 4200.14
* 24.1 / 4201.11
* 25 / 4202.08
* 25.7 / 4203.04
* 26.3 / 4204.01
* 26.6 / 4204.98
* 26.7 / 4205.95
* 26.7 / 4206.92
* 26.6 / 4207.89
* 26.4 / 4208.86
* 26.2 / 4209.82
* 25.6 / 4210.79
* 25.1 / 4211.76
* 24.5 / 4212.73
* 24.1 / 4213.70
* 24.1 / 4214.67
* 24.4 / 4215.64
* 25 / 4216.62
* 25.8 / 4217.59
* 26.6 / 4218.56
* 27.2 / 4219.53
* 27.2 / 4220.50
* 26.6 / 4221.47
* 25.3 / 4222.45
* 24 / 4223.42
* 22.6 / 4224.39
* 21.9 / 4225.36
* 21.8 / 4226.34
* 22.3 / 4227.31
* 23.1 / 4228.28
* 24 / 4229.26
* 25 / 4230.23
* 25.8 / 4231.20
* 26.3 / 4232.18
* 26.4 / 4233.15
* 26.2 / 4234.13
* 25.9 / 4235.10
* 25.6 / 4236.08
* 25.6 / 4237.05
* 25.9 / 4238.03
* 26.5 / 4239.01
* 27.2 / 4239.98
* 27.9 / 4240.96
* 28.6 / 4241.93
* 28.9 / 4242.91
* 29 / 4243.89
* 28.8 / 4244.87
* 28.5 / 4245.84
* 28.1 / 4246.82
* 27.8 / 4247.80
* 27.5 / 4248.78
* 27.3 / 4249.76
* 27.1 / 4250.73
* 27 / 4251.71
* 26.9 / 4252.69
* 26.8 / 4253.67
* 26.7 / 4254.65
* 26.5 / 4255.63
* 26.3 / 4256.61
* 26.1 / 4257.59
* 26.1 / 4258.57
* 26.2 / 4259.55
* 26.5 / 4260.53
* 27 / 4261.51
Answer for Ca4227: 1.1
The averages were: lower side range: 25.1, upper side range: 28.2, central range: 24.2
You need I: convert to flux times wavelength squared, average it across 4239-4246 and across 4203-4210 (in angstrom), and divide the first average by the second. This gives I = 1.09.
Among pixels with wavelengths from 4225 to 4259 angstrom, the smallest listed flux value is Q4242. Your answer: 21.8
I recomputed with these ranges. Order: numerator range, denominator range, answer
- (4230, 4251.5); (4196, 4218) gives 1.11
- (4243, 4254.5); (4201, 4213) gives 1.09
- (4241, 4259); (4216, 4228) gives 1.13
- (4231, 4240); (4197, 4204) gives 1.11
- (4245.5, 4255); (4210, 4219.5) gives 1.11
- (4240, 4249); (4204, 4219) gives 1.12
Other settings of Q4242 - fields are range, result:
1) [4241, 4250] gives 27.3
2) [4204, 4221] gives 24.1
